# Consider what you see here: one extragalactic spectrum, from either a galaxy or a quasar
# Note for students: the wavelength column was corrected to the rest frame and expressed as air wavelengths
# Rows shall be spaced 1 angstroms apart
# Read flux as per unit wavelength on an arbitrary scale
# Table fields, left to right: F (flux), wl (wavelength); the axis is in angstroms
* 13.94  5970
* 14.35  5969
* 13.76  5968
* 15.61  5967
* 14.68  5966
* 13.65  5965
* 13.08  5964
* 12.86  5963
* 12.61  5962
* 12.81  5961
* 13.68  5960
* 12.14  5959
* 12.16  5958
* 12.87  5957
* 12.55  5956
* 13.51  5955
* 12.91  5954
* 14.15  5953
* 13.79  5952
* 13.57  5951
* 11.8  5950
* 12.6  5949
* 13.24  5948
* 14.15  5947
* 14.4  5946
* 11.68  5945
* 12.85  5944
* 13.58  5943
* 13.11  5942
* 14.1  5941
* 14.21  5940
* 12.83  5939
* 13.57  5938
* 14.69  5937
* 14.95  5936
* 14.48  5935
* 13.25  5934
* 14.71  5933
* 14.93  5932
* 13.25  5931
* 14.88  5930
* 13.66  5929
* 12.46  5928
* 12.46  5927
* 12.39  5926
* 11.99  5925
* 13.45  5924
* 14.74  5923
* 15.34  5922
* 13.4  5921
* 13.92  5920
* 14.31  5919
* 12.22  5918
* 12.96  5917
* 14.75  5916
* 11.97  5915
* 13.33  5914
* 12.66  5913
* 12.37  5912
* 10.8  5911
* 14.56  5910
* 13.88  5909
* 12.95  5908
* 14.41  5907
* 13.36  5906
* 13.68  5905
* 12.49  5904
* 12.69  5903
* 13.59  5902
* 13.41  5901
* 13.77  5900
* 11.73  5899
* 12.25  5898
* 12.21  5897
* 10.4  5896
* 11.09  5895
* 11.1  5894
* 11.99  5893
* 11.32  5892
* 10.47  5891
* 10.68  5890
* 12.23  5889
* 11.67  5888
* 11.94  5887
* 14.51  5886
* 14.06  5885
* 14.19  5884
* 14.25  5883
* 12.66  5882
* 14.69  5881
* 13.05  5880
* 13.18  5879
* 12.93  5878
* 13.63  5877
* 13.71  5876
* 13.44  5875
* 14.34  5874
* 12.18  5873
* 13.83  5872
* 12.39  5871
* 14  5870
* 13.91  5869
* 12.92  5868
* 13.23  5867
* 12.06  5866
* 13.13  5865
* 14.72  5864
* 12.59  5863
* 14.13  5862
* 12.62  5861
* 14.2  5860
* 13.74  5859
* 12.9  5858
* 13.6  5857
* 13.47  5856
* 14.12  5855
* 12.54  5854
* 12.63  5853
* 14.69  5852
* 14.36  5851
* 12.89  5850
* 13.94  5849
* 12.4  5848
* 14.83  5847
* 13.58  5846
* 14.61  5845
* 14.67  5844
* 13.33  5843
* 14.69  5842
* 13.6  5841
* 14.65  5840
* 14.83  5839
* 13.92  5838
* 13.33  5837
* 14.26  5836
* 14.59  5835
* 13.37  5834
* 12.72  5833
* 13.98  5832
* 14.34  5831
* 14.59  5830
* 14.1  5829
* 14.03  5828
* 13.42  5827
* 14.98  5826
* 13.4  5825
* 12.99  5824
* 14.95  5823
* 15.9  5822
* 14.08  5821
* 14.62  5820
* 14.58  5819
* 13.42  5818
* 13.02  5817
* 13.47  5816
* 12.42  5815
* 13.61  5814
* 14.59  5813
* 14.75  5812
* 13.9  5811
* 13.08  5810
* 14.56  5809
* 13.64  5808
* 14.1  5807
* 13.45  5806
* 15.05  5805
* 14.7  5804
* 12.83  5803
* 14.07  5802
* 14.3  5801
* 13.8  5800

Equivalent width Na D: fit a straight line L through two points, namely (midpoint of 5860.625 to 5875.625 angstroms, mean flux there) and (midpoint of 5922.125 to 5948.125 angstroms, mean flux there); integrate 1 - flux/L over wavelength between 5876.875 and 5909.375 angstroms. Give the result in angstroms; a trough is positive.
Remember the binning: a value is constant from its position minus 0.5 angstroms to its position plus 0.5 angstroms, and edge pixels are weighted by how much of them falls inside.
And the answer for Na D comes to 1.71 angstroms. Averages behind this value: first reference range 13.3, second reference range 13.6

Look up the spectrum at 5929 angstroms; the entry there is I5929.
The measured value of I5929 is 13.66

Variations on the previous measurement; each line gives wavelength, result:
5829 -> 14.1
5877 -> 13.63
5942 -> 13.11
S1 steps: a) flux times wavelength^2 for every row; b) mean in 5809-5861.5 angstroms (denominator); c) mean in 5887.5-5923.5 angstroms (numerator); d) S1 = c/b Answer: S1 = 0.9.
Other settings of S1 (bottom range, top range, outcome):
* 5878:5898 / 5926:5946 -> 1.12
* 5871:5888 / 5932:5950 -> 1.04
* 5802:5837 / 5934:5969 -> 1.01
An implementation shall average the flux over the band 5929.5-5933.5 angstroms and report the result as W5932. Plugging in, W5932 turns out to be 14.4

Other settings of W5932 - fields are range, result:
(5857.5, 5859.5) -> 13.3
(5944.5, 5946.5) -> 13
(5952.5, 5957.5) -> 13.2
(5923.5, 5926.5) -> 12.6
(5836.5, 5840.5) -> 14.2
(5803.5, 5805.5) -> 14.9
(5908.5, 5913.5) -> 12.9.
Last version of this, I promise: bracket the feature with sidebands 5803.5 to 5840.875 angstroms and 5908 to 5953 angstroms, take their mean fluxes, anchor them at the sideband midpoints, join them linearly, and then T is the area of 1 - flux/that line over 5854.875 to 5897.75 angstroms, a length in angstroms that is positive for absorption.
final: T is 2.50 angstroms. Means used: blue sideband 14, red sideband 13.5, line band 13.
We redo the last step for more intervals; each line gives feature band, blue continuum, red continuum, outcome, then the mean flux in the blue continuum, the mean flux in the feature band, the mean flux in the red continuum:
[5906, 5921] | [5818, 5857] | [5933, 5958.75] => 0.4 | 14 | 13.2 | 13.4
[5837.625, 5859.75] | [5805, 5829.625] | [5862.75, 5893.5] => -0.5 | 14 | 13.8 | 13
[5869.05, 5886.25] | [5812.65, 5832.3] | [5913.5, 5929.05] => 0.1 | 14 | 13.6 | 13.3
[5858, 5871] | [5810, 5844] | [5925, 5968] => 0.4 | 14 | 13.4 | 13.4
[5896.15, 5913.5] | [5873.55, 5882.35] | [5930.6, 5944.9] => 0.9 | 13.5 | 12.9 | 13.8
